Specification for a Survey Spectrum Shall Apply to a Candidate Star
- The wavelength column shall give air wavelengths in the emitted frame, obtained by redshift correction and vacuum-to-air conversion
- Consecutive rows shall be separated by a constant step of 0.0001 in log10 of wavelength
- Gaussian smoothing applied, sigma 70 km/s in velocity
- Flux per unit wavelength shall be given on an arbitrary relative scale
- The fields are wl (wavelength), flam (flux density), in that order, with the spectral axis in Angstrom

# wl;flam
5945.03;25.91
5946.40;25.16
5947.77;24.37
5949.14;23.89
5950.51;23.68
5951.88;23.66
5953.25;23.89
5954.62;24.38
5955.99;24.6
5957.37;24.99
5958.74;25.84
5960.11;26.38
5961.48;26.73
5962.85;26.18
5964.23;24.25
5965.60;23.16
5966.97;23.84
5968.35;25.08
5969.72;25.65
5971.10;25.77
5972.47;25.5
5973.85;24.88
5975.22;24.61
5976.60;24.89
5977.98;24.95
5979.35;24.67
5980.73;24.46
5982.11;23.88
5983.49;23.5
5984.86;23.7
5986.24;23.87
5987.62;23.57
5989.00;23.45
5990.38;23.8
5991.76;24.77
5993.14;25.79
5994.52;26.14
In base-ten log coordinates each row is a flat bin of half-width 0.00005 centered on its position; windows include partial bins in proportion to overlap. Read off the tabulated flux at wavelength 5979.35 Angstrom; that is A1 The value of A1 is 24.67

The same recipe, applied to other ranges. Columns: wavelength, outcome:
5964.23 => 24.25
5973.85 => 24.88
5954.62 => 24.38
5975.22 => 24.61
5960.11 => 26.38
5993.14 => 25.79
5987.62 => 23.57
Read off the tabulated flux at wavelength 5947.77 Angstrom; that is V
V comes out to 24.37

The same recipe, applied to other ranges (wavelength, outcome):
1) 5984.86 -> 23.7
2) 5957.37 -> 24.99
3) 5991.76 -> 24.77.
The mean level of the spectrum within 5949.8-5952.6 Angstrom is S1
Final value 23.7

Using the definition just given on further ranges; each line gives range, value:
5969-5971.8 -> 25.7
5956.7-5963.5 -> 26.1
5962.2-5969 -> 24.5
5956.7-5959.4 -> 25.4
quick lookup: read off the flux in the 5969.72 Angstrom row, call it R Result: 25.65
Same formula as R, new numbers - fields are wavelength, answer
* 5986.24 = 23.87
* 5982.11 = 23.88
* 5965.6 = 23.16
